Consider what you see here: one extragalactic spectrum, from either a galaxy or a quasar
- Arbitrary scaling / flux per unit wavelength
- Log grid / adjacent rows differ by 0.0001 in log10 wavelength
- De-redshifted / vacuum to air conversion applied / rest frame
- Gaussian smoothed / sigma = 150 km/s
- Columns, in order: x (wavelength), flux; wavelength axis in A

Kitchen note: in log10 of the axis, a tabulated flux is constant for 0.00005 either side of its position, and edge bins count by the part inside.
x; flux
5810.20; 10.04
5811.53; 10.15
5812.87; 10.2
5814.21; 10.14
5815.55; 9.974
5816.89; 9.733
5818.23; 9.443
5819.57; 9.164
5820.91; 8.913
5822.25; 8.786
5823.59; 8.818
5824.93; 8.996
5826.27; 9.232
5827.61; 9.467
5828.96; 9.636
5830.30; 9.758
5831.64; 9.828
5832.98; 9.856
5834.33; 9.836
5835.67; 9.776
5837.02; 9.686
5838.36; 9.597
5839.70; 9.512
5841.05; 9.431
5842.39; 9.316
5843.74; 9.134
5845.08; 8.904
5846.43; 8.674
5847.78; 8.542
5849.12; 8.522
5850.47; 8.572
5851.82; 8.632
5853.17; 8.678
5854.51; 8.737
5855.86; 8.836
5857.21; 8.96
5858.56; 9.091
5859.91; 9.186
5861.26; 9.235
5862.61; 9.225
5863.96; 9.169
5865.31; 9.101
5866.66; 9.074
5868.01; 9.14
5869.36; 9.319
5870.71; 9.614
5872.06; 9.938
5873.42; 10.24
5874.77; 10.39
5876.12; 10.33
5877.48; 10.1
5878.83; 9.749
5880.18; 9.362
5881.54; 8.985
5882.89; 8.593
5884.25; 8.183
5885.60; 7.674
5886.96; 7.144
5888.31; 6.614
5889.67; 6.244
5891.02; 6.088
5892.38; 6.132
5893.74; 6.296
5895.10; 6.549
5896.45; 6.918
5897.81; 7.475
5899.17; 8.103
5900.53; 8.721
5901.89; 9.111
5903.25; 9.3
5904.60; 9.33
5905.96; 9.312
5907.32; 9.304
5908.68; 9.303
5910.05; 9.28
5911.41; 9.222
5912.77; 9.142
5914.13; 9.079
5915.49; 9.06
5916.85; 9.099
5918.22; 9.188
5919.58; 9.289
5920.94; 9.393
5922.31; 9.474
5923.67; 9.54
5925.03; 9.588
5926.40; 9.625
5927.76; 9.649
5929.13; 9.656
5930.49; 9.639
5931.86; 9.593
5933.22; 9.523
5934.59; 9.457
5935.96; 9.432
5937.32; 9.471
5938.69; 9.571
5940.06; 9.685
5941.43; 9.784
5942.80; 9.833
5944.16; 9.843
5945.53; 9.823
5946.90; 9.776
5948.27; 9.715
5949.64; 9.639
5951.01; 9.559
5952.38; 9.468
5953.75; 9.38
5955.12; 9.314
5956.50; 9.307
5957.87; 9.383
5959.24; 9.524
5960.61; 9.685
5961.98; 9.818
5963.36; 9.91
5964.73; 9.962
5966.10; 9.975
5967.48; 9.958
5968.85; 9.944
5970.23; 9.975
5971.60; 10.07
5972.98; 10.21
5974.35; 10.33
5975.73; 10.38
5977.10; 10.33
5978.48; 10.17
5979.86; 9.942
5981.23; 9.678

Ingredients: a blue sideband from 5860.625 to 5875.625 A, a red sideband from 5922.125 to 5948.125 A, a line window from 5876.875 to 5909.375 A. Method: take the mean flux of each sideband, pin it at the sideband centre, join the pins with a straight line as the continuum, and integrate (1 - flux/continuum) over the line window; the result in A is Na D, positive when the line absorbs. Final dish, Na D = 4.94 A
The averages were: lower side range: 9.51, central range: 8.1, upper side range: 9.64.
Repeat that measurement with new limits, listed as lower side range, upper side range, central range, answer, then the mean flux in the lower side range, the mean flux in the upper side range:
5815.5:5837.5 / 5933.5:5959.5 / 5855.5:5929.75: 5.36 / 9.45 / 9.57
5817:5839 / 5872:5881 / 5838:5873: 2.39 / 9.43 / 10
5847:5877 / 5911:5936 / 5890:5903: 2.81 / 9.21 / 9.4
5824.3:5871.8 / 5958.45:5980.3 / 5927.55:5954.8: 0.57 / 9.21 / 10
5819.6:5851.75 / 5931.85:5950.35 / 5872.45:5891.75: 1.75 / 9.24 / 9.66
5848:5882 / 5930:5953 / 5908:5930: 0.42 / 9.28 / 9.64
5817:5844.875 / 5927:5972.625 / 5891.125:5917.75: 3.23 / 9.41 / 9.68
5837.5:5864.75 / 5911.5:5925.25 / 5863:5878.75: -1.01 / 9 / 9.28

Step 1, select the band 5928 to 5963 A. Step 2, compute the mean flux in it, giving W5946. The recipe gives 9.6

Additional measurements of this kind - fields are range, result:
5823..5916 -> 8.87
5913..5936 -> 9.42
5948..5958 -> 9.46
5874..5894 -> 8.17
